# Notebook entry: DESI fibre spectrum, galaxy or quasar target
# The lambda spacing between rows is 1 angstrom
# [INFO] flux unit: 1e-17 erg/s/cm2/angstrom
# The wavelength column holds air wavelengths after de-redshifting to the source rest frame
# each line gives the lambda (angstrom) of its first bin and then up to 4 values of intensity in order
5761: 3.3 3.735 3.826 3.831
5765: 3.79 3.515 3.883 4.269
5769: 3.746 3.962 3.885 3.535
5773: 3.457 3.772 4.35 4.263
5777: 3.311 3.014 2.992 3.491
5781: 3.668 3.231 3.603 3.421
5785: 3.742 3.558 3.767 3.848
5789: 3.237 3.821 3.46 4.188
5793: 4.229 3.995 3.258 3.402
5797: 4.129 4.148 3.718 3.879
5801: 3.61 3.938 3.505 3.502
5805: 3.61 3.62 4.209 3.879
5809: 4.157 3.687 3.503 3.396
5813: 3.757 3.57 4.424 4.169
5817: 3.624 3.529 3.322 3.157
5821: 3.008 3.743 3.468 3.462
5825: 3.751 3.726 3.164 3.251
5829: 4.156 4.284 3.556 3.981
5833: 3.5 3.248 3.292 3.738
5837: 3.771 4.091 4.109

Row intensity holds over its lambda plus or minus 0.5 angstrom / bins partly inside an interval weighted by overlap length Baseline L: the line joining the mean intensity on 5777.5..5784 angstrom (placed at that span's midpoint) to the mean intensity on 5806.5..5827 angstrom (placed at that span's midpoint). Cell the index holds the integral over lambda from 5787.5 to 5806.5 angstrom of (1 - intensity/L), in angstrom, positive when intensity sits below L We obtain -1.4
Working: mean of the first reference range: 3.34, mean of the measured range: 3.74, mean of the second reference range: 3.66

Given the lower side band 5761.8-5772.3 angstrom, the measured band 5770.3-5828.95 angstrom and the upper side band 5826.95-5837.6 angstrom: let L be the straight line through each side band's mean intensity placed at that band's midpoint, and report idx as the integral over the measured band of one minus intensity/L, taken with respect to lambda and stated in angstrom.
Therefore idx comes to 1.2 angstrom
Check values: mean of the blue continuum 3.82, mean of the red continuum 3.66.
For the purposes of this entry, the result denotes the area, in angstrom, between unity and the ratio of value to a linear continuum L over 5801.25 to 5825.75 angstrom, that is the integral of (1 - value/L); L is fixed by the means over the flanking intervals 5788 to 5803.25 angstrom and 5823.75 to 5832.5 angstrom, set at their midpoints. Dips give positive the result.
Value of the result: 0.5 angstrom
